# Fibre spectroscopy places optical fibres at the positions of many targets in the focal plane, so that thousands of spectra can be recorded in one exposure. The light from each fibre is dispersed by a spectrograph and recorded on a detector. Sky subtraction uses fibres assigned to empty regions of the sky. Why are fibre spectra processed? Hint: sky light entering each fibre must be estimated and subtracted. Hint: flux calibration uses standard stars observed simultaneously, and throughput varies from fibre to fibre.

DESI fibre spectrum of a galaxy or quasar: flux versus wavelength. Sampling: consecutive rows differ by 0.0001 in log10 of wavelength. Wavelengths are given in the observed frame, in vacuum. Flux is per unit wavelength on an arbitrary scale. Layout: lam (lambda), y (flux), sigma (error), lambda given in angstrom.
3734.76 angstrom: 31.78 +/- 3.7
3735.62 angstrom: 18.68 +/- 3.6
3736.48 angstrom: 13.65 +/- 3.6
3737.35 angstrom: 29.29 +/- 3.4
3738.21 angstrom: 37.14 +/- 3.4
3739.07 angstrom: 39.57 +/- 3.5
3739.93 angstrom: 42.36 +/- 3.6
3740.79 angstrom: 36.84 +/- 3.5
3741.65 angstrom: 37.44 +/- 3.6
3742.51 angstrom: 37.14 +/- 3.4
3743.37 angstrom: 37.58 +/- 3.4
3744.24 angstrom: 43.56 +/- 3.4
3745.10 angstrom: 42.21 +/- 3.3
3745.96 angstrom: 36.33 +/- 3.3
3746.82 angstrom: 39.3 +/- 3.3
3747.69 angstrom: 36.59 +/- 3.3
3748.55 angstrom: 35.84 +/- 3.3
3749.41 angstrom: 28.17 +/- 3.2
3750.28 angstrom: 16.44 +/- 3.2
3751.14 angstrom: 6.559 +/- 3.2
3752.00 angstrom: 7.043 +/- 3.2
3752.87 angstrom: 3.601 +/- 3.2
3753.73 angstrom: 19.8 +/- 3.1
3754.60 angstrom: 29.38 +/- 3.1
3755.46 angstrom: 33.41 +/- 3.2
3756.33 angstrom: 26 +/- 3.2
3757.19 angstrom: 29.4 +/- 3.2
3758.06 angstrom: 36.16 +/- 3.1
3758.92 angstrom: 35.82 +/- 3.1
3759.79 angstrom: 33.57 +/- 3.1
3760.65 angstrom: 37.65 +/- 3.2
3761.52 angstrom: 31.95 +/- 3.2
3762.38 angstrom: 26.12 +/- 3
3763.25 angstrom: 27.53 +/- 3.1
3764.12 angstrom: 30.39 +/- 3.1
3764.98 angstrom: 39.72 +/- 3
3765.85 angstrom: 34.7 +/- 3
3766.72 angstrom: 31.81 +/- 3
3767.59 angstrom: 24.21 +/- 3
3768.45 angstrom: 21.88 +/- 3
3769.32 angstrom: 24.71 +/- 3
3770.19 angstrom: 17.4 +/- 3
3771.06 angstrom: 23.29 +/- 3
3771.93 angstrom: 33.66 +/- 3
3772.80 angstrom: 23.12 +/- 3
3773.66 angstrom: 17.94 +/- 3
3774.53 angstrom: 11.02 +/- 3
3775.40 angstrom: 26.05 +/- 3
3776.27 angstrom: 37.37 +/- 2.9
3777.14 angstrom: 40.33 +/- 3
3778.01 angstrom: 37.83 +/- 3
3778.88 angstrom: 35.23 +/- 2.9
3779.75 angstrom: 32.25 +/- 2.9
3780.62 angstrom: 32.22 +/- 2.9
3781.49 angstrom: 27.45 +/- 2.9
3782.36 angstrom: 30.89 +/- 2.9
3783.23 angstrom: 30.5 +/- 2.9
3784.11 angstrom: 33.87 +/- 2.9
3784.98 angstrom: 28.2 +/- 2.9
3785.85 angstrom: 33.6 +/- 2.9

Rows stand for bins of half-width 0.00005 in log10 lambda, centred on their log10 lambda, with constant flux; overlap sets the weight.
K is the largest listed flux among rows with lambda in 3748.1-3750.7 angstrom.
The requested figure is 35.84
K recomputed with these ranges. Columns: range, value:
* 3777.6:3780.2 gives 37.83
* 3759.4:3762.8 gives 37.65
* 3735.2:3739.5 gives 39.57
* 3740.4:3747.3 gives 43.56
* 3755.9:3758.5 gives 36.16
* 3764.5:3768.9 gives 39.72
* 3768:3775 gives 33.66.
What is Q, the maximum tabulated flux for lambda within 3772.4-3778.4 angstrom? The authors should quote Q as 40.33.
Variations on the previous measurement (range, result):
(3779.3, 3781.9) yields 32.25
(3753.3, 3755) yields 29.38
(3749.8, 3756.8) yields 33.41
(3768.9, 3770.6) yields 24.71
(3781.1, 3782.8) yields 30.89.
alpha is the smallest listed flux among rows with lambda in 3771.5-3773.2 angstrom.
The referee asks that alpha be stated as 23.12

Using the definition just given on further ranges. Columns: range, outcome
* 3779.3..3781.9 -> 27.45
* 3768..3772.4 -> 17.4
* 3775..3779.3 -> 26.05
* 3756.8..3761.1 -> 29.4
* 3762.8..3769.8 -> 21.88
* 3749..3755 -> 3.601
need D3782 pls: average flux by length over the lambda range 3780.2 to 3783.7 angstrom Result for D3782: 30.2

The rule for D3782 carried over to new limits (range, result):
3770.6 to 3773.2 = 26.6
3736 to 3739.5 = 29.7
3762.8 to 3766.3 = 33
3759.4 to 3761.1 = 35.7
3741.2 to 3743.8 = 37.5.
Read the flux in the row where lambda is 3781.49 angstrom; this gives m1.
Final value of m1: 27.45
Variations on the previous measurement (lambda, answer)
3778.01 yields 37.83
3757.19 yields 29.4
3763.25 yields 27.53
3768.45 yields 21.88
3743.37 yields 37.58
